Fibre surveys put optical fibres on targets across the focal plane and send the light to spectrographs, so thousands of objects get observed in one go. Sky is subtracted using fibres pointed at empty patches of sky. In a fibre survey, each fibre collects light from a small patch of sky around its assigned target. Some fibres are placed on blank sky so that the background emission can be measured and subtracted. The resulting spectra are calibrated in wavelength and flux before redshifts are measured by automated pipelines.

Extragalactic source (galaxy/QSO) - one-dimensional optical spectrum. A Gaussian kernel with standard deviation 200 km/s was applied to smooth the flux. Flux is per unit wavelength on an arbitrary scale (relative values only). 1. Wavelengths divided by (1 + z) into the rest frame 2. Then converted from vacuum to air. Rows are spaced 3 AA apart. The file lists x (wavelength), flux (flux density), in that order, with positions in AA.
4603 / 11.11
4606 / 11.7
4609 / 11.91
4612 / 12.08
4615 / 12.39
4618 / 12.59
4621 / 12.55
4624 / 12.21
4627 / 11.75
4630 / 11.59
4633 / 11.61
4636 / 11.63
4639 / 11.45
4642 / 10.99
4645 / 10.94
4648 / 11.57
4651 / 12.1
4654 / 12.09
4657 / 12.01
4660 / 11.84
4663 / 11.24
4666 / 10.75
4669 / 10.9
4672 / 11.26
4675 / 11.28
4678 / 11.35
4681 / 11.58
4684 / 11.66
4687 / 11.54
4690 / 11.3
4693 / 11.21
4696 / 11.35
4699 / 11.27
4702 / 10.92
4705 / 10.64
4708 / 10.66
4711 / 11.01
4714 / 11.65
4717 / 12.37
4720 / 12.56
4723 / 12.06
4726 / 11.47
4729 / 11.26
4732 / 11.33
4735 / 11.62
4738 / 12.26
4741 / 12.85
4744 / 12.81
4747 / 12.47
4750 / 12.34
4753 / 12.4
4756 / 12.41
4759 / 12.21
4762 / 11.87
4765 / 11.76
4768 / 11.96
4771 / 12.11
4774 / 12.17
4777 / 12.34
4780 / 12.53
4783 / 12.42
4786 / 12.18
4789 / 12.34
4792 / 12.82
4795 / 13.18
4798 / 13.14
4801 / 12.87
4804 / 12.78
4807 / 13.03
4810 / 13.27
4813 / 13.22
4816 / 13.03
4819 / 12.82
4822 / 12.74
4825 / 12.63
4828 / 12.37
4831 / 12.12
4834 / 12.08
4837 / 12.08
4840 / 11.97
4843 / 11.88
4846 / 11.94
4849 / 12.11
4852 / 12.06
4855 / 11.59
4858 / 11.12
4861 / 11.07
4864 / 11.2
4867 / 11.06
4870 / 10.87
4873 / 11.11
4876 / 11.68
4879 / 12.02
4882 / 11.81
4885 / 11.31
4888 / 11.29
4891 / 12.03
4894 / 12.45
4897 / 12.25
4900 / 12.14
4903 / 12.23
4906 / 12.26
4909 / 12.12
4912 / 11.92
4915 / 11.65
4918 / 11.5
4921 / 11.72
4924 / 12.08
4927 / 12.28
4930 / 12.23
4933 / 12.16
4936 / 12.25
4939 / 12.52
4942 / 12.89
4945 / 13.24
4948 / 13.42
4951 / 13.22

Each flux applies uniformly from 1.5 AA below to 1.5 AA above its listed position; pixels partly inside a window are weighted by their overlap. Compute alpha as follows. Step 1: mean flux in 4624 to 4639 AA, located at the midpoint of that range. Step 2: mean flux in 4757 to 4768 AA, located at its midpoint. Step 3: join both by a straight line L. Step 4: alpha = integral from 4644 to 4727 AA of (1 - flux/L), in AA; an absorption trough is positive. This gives 2.45 AA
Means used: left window 11.7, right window 12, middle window 11.5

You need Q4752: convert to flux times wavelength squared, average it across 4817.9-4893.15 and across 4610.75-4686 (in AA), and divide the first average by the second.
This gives 1.10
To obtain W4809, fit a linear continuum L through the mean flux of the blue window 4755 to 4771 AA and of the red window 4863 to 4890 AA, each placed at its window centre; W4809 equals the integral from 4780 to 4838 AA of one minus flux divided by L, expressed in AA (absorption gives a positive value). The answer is -4.52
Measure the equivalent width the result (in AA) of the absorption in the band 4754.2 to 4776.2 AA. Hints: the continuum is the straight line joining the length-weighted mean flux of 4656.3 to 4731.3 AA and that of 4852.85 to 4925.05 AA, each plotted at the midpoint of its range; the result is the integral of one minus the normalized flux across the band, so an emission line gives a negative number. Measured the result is -1.1 AA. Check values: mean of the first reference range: 11.4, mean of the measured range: 12.1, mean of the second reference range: 11.7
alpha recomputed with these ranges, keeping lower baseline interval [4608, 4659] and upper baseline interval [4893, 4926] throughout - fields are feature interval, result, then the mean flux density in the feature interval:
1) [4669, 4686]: 0.7 AA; 11.4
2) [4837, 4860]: 0.3 AA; 11.8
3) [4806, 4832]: -1.8 AA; 12.8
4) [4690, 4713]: 1.6 AA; 11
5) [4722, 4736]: 0.5 AA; 11.5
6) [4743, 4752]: -0.4 AA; 12.5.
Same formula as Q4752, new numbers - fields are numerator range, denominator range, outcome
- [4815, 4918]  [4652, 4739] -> 1.11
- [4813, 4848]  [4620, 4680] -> 1.16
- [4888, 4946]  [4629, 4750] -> 1.16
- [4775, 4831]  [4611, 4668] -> 1.16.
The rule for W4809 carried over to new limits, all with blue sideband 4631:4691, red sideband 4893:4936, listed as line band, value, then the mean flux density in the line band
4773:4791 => -0.91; 12.3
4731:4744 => -0.55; 12.1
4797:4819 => -2.27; 13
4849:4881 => 1.43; 11.4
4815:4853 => -1.32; 12.3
